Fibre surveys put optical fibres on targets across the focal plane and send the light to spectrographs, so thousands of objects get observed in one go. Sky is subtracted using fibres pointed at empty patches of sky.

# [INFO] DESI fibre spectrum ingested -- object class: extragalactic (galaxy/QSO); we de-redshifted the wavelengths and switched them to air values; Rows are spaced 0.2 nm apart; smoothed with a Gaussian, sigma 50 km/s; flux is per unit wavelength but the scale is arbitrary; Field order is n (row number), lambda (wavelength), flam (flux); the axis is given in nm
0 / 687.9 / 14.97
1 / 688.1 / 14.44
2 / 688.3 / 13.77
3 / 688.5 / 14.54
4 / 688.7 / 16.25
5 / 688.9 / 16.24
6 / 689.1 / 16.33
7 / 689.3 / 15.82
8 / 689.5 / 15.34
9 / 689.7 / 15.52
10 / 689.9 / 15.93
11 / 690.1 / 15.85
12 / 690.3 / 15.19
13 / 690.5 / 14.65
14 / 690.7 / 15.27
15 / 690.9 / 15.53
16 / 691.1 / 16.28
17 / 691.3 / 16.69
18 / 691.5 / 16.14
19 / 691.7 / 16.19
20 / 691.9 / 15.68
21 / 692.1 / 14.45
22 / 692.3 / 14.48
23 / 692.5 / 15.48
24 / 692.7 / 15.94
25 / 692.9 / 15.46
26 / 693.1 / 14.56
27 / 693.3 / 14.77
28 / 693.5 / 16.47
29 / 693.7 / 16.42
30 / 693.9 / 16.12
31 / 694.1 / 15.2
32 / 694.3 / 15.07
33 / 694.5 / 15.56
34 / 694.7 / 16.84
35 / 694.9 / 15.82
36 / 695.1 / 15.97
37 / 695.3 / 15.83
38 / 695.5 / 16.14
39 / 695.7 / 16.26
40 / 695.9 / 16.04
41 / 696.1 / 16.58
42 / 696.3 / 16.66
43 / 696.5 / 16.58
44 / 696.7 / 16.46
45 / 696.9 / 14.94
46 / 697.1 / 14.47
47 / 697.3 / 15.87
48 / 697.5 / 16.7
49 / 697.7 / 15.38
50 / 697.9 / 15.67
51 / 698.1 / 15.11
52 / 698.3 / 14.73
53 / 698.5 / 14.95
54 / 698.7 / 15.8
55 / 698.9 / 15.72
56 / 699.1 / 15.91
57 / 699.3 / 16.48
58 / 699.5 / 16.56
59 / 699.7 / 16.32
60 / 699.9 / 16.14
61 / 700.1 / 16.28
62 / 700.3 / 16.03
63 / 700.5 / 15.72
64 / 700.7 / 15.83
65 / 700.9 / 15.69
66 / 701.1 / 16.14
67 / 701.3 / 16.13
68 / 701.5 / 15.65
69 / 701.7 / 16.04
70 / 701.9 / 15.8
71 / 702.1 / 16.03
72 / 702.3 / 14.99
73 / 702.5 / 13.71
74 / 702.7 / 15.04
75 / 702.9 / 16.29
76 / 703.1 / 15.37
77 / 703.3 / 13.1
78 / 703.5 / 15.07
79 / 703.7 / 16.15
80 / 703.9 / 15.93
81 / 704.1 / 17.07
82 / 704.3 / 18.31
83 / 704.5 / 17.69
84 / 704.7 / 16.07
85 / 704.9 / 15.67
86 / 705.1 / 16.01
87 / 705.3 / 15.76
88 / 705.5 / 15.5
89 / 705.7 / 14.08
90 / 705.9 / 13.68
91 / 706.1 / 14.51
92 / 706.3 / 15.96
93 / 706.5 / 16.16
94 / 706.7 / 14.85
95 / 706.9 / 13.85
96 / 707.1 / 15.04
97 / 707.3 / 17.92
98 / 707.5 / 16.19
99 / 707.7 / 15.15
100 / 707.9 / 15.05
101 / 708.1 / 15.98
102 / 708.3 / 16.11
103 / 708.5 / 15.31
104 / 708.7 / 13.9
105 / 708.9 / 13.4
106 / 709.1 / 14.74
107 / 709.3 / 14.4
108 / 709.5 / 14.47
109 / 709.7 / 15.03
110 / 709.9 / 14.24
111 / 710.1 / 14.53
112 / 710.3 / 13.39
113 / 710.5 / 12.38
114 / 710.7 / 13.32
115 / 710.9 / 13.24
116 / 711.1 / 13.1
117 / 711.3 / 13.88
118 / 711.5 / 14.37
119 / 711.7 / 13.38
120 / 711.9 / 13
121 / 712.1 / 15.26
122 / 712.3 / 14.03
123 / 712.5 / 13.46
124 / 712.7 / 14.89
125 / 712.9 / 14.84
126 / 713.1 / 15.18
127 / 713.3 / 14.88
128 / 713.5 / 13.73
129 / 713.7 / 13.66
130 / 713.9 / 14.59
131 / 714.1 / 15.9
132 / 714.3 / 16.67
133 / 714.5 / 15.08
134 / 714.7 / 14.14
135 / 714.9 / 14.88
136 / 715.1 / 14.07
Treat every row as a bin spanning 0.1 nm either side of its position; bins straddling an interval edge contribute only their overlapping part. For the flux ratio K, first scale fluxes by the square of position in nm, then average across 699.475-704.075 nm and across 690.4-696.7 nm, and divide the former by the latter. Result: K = 1.02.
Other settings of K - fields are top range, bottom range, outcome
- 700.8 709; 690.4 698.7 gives 1.02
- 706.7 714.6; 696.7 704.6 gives 0.95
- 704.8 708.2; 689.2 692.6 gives 1.03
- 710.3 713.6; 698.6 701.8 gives 0.90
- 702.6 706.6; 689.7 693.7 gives 1.05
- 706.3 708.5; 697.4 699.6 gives 1.02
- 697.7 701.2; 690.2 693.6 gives 1.04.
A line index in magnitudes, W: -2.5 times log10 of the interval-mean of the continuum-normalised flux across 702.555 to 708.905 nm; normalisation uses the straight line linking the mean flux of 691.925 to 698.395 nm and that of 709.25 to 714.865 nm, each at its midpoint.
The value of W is -0.05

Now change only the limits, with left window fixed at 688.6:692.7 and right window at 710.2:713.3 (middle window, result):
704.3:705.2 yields -0.15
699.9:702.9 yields -0.07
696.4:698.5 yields -0.03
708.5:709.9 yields -0.02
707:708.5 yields -0.12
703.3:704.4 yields -0.12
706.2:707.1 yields -0.06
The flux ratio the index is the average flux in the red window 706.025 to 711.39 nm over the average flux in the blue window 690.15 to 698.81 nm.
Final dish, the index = 0.94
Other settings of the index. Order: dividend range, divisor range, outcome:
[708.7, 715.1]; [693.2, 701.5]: 0.90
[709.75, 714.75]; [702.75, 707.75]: 0.91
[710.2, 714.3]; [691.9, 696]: 0.90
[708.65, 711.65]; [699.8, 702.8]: 0.89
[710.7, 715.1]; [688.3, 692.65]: 0.92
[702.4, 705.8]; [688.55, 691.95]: 0.99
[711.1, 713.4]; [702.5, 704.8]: 0.89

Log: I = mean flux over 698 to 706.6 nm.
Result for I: 15.7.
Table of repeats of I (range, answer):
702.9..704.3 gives 15.7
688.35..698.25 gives 15.7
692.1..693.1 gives 15.2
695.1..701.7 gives 15.9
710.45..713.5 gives 14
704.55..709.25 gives 15.3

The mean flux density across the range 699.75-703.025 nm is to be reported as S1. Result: 15.7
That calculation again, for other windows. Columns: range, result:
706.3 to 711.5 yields 14.6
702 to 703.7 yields 15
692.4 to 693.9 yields 15.6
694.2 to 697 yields 16.1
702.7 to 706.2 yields 15.6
